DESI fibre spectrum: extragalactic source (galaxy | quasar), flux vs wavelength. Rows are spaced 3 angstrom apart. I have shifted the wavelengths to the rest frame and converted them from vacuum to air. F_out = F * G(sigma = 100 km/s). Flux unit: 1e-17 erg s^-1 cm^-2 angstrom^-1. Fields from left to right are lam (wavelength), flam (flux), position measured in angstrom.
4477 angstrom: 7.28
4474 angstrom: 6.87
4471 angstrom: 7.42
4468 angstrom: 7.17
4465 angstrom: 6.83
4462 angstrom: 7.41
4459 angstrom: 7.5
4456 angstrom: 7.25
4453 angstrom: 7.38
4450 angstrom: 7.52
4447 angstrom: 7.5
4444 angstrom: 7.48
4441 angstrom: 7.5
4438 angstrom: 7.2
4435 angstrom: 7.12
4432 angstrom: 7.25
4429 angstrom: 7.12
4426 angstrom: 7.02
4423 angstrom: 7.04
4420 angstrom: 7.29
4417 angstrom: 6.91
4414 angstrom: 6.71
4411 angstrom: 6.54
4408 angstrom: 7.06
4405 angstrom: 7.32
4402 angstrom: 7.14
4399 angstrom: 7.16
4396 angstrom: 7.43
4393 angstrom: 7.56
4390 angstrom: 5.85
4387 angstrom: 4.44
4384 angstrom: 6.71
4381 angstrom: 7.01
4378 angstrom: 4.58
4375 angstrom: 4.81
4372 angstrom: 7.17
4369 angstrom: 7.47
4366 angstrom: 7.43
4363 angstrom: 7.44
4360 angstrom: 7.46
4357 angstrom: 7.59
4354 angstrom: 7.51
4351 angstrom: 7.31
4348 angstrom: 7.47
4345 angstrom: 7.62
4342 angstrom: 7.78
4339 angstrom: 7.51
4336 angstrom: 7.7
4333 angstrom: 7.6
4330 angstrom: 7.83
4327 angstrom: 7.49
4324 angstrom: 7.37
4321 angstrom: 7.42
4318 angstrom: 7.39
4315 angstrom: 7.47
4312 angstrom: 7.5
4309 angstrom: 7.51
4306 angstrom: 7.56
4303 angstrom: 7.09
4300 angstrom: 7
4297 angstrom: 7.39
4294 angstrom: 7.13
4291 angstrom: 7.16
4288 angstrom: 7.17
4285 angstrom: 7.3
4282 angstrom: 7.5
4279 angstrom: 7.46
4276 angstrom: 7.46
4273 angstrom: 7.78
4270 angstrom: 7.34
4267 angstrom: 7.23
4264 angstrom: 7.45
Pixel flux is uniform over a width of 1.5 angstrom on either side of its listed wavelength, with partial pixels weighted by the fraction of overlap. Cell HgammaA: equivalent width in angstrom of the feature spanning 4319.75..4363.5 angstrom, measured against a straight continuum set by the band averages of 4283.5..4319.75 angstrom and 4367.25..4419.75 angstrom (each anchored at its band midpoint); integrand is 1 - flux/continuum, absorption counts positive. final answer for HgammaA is -3.40 angstrom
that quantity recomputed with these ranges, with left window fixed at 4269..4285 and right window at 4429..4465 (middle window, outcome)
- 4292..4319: 0.5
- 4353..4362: -0.1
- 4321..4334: -0.2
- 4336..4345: -0.3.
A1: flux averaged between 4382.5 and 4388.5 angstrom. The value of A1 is 5.58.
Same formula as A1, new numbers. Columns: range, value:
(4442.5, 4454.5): 7.47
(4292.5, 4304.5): 7.15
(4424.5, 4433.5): 7.13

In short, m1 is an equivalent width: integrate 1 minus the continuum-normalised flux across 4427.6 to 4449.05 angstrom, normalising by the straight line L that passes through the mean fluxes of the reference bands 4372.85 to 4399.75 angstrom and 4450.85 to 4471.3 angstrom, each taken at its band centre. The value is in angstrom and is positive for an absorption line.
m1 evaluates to -1.2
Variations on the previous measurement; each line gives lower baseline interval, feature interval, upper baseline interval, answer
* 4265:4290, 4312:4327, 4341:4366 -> 0.07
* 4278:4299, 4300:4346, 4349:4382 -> -2.54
